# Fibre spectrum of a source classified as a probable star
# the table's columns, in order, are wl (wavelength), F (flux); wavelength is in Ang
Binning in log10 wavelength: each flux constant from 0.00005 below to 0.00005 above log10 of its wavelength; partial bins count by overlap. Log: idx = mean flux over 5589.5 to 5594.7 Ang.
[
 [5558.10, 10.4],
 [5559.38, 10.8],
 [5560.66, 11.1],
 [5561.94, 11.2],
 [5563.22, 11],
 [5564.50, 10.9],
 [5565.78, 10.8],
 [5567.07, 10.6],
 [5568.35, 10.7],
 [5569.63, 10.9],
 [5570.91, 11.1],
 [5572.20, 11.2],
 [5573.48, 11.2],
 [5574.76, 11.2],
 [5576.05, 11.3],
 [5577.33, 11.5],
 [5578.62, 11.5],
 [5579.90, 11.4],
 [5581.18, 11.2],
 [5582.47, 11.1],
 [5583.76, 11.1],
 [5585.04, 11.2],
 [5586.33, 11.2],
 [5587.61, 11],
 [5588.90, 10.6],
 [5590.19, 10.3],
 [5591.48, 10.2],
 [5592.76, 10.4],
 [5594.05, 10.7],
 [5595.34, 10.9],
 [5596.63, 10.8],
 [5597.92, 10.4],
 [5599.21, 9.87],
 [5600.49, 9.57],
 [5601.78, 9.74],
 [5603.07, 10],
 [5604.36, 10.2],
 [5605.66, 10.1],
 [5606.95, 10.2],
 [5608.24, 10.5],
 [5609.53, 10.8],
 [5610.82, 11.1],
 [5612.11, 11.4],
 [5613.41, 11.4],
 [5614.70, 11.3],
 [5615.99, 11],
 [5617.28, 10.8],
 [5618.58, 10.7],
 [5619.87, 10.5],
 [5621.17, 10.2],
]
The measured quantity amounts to 10.4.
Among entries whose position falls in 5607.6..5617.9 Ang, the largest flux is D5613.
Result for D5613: 11.4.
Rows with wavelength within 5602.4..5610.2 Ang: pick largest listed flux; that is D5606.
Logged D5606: 10.8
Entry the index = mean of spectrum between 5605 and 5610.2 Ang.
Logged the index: 10.4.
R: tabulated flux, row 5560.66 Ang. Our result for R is 11.1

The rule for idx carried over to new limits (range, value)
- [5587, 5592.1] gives 10.5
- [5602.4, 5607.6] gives 10.1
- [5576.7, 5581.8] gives 11.4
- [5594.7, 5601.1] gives 10.3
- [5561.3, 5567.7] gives 10.9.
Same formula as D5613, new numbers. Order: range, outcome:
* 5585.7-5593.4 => 11.2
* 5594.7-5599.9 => 10.9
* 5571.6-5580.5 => 11.5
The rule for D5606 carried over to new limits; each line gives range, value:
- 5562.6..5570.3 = 11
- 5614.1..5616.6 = 11.3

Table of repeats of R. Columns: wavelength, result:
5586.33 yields 11.2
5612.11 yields 11.4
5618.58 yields 10.7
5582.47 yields 11.1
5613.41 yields 11.4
